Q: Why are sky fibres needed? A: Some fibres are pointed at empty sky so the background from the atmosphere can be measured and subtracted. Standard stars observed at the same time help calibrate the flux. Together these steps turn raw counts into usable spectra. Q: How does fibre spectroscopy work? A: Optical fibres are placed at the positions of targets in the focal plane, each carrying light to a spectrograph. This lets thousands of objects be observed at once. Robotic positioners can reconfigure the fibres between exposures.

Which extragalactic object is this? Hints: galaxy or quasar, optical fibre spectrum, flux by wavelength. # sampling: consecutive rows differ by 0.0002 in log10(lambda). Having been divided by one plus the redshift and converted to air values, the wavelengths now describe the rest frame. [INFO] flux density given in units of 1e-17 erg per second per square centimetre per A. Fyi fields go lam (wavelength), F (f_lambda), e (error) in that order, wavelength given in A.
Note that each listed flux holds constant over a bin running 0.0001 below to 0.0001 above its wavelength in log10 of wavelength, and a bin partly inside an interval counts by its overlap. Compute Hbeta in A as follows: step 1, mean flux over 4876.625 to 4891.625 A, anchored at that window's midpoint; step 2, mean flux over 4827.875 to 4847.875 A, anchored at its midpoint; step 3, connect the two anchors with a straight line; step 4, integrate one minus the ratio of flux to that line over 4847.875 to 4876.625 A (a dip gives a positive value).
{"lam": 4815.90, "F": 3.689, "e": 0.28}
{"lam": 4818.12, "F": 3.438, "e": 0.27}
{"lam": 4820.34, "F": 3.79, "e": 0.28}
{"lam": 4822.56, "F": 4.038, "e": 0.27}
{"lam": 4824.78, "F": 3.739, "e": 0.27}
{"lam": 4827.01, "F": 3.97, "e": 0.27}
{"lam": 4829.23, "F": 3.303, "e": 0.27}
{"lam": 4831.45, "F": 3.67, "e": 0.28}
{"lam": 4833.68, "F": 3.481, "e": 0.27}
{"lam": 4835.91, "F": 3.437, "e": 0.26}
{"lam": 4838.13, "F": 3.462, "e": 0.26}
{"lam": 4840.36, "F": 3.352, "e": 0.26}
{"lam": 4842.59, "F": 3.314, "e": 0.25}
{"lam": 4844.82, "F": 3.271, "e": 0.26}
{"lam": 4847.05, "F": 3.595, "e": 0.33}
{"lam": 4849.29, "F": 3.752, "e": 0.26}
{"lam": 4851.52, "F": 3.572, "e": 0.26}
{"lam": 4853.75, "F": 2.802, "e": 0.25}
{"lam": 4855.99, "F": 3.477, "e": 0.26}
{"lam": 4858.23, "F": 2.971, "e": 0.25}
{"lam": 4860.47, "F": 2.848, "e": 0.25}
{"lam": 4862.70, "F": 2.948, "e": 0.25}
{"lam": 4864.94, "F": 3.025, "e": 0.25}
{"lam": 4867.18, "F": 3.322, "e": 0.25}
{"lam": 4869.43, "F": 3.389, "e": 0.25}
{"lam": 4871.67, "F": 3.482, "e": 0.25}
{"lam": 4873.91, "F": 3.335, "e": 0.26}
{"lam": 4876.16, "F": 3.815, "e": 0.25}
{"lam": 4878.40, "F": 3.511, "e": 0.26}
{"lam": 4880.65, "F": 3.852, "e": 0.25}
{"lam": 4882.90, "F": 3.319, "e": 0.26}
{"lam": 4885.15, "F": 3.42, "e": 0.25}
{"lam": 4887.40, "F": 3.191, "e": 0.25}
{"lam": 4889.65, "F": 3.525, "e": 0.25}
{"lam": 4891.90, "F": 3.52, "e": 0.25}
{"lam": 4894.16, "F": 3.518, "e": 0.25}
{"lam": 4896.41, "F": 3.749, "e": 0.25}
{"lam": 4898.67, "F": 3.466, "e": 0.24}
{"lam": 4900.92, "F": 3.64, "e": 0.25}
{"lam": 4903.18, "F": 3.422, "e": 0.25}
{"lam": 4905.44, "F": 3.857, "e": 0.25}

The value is 1.5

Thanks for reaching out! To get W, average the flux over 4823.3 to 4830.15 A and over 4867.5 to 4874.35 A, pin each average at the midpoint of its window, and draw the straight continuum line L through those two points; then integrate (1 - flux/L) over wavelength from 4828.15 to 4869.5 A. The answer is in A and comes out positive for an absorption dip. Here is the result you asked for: 2.8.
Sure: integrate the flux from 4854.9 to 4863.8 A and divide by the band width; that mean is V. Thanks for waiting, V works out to 3.06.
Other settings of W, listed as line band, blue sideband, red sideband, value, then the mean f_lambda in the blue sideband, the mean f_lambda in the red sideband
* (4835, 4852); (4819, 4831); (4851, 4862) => -0.5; 3.76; 3.1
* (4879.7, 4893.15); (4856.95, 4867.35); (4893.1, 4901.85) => -0.2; 3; 3.6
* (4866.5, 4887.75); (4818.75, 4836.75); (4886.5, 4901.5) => 0.5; 3.67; 3.52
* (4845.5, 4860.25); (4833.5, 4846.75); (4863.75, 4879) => 0.3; 3.39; 3.41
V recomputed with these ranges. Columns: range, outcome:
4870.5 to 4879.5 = 3.54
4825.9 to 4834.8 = 3.61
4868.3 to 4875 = 3.4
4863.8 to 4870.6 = 3.24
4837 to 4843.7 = 3.38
